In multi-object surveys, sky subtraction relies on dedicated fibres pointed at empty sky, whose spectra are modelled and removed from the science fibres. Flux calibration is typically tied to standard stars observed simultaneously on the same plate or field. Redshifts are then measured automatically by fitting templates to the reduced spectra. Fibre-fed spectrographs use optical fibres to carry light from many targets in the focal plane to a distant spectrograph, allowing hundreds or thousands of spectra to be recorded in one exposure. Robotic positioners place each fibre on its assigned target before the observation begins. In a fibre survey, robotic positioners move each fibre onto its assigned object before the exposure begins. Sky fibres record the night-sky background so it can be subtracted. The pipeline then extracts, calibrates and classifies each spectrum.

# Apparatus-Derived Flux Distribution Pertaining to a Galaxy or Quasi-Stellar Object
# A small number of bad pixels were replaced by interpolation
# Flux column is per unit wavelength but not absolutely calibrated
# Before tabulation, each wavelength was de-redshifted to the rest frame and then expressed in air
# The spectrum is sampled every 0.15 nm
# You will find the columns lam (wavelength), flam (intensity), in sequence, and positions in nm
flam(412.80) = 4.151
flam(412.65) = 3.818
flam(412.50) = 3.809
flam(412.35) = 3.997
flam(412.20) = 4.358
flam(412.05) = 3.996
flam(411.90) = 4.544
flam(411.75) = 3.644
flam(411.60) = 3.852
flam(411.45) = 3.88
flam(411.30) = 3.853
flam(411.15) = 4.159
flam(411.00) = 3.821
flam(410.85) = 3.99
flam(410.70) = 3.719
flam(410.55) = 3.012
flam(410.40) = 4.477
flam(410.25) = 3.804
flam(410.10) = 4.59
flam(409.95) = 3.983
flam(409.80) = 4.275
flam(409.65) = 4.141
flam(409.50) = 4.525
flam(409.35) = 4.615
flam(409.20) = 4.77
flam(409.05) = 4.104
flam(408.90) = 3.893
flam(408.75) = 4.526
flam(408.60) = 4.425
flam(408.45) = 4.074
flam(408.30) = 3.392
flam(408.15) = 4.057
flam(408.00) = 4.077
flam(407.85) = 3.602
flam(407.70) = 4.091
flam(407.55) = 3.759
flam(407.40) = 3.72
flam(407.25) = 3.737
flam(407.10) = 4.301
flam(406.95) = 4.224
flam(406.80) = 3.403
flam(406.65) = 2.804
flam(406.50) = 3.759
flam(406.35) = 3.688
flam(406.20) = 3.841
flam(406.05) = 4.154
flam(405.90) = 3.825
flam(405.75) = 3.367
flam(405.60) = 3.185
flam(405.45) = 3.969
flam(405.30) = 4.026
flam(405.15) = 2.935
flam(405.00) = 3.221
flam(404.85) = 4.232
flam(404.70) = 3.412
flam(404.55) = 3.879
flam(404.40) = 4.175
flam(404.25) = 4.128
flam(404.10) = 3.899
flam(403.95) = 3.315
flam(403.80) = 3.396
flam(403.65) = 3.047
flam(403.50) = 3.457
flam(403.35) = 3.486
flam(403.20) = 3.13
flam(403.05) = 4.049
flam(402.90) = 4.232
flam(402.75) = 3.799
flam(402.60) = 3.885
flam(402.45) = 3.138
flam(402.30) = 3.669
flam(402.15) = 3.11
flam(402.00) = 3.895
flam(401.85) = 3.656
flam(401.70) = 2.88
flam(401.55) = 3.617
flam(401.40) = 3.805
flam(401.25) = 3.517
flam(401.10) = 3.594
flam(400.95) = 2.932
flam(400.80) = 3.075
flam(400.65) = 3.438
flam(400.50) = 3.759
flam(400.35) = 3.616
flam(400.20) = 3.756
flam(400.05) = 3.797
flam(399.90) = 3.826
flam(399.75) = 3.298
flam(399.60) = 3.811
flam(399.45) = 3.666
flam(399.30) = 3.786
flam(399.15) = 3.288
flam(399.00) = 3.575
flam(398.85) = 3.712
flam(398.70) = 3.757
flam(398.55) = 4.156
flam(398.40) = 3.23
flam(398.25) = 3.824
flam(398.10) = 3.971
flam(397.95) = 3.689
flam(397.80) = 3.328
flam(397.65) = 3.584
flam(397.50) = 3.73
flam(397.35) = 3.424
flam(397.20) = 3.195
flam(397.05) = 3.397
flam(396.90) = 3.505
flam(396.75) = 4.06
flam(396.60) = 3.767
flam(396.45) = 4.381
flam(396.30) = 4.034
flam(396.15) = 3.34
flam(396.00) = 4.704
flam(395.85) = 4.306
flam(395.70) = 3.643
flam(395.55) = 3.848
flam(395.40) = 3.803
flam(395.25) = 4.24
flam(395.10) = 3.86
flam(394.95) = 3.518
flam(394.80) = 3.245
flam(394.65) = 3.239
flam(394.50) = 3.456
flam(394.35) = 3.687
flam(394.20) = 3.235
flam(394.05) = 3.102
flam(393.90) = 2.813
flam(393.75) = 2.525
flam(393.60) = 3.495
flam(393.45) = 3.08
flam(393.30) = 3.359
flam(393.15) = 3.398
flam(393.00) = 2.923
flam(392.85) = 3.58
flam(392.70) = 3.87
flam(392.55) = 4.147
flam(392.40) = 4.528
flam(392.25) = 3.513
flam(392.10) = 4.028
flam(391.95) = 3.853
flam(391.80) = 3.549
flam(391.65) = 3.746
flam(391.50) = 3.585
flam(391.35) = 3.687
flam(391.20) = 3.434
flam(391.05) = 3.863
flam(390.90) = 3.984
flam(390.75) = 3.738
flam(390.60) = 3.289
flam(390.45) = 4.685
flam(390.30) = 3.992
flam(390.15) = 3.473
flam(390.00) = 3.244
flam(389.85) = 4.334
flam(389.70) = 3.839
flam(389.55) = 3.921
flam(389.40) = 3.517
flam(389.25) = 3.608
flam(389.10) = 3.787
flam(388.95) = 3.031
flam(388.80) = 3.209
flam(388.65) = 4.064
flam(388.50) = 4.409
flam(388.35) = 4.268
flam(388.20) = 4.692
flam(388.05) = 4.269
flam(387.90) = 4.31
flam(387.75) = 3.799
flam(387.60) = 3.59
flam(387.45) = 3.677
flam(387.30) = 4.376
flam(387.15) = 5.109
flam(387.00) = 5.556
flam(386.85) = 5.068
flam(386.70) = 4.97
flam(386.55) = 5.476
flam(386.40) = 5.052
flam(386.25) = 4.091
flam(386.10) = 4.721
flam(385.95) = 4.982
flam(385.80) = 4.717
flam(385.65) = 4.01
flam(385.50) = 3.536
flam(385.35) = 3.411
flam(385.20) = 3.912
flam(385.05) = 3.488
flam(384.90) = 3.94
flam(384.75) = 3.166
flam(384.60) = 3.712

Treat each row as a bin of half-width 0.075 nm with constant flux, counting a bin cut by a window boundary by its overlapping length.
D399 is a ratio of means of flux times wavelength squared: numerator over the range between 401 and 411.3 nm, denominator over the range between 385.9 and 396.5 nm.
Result 1.05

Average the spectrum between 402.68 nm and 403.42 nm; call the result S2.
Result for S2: 3.74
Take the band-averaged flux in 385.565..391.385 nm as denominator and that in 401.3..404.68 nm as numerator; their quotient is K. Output 0.87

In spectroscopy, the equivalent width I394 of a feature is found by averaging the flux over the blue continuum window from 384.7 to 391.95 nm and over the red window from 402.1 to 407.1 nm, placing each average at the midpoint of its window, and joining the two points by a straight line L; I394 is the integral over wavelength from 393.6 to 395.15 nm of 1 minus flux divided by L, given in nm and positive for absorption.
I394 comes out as 0.249 nm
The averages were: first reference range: 4.05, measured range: 3.27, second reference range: 3.64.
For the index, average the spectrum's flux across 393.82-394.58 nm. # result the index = 3.25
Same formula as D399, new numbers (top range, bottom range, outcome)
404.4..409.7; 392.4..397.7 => 1.15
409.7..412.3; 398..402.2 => 1.18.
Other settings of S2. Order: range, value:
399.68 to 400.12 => 3.64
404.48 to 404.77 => 3.65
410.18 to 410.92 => 3.8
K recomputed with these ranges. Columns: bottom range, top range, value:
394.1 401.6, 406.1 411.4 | 1.09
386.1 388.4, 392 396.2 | 0.79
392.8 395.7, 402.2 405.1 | 1.08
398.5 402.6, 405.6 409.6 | 1.11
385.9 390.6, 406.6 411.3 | 0.95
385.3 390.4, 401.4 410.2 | 0.91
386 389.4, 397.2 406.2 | 0.84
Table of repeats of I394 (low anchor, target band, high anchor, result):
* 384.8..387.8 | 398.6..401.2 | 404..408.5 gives 0.25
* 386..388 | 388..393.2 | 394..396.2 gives 0.49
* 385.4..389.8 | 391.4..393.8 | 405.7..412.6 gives 0.35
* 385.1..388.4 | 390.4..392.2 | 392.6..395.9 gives 0.03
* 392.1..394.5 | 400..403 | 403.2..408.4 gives 0.03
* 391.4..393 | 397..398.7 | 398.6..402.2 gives 0.01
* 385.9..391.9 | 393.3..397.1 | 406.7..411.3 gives 0.44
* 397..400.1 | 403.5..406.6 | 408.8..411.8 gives 0.16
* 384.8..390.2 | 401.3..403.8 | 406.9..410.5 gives 0.35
